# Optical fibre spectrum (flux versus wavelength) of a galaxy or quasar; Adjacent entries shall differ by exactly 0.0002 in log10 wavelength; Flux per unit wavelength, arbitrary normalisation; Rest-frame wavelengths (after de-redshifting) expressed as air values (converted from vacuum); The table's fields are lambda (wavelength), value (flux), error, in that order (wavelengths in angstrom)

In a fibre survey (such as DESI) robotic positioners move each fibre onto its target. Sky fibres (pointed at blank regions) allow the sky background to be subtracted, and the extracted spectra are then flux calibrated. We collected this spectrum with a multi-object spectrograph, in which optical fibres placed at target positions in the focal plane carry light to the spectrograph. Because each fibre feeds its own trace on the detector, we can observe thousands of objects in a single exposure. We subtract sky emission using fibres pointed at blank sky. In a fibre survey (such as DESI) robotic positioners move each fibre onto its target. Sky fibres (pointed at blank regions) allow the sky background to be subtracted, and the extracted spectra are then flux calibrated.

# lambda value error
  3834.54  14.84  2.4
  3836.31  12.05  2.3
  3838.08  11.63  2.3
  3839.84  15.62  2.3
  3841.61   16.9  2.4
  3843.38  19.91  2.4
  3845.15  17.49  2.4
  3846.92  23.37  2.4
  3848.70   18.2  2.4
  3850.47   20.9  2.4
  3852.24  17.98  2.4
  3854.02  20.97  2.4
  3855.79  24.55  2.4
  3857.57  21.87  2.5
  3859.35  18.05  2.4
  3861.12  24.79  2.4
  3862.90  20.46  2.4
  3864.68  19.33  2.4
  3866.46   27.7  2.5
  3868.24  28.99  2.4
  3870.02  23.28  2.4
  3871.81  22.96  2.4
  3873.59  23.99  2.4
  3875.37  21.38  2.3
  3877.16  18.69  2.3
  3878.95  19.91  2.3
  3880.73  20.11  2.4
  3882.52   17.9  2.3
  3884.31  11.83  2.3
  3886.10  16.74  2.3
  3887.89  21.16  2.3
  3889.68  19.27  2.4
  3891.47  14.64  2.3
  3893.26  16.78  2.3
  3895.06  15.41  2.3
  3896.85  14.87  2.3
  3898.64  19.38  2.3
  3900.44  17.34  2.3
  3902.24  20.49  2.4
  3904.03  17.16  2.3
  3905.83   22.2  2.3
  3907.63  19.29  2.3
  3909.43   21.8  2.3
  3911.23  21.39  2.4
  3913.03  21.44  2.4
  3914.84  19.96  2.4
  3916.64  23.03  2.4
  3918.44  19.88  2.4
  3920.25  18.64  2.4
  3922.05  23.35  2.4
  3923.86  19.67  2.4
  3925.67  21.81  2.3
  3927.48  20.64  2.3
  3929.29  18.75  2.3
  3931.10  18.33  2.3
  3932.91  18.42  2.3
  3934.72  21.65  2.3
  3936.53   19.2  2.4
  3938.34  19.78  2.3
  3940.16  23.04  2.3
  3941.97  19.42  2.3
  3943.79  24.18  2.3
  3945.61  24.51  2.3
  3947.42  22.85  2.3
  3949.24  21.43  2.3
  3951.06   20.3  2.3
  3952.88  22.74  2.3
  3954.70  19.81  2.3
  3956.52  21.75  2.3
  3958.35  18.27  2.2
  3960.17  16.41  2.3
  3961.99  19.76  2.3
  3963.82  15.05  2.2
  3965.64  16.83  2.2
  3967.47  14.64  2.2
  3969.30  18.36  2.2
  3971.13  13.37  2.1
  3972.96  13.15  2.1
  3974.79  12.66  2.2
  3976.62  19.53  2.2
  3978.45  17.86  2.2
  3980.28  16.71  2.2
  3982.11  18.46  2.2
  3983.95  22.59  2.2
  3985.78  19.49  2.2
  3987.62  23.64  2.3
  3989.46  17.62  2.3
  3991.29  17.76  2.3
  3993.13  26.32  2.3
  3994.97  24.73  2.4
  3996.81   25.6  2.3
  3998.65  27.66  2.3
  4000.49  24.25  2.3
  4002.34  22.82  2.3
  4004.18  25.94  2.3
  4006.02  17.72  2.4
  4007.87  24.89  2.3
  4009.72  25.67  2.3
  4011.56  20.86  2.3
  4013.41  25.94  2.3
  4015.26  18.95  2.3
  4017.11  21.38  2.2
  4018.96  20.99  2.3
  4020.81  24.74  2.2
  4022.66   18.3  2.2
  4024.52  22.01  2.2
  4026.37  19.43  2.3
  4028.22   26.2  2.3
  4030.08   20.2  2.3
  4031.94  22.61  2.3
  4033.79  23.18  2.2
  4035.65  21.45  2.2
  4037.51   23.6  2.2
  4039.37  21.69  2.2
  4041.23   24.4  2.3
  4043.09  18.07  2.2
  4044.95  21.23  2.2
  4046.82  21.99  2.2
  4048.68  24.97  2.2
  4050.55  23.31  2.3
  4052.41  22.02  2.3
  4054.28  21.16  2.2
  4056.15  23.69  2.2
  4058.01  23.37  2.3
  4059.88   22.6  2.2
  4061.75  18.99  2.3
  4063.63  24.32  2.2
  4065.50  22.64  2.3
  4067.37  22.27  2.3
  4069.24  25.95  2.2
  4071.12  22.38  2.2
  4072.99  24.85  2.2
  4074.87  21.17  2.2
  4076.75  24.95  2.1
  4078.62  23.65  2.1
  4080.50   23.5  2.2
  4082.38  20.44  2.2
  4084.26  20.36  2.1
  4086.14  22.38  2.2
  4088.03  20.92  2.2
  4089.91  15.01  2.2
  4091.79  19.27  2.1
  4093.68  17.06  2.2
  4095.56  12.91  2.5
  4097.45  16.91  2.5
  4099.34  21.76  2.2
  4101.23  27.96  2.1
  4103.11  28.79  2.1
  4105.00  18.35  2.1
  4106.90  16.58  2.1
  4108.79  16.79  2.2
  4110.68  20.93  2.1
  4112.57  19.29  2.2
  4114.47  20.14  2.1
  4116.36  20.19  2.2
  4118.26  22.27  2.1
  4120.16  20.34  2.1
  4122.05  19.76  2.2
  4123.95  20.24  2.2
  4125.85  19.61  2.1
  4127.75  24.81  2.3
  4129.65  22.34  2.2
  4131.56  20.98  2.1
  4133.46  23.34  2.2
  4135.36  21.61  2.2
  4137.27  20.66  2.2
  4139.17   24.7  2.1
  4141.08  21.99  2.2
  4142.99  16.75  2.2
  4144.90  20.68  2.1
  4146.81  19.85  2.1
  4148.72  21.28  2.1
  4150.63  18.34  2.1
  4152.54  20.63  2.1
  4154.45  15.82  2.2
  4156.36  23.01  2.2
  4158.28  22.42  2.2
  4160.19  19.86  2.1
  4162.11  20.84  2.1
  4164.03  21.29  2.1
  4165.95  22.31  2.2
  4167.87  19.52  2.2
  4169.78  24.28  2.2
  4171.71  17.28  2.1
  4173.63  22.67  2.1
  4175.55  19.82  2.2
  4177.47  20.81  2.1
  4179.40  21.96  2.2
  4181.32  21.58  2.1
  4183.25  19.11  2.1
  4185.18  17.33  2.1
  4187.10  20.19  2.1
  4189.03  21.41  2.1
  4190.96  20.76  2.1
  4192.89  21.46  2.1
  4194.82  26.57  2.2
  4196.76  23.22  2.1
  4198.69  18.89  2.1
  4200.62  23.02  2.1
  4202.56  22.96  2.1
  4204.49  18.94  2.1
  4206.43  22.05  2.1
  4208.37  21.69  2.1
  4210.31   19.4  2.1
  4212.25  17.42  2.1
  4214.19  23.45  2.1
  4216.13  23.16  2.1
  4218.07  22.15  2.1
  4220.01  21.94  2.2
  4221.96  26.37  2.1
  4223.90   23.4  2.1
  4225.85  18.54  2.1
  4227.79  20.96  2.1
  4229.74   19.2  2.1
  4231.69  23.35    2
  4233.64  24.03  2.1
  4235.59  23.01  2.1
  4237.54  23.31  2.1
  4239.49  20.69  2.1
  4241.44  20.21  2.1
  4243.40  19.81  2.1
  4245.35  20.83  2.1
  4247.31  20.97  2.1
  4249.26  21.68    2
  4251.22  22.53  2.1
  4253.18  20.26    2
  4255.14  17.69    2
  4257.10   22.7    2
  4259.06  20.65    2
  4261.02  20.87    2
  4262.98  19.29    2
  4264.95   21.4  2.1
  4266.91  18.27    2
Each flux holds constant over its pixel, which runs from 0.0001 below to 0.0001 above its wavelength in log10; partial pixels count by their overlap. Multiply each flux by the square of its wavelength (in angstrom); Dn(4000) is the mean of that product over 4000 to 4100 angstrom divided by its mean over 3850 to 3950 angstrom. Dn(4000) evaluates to 1.2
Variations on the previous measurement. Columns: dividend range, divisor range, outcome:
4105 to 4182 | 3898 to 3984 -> 1.17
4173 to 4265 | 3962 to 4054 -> 1.12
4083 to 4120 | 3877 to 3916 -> 1.19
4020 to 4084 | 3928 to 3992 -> 1.23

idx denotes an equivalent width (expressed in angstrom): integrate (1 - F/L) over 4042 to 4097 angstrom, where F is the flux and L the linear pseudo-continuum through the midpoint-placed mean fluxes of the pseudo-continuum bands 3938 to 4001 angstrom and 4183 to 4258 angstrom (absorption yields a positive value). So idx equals -2.6 angstrom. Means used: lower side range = 20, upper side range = 21.4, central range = 21.5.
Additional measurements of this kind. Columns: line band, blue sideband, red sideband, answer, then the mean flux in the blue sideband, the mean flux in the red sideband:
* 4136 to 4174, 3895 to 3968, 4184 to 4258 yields 0.8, 20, 21.5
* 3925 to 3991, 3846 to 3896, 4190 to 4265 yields 4.6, 20.4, 21.5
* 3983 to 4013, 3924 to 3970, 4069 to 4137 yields -4.1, 19.9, 21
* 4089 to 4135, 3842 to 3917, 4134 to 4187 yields 0.6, 20.1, 20.6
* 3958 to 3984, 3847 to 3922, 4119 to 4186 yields 4.7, 20.2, 20.8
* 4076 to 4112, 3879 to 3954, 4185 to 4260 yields 0.6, 19.8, 21.5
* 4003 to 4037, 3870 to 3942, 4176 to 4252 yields -3.3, 19.6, 21.5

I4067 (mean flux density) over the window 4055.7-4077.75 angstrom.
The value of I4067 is 23.1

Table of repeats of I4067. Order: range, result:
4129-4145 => 21.5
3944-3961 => 21.1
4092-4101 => 18.2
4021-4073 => 22.4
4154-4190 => 20.7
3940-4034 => 20.8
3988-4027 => 22.6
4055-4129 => 21.2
